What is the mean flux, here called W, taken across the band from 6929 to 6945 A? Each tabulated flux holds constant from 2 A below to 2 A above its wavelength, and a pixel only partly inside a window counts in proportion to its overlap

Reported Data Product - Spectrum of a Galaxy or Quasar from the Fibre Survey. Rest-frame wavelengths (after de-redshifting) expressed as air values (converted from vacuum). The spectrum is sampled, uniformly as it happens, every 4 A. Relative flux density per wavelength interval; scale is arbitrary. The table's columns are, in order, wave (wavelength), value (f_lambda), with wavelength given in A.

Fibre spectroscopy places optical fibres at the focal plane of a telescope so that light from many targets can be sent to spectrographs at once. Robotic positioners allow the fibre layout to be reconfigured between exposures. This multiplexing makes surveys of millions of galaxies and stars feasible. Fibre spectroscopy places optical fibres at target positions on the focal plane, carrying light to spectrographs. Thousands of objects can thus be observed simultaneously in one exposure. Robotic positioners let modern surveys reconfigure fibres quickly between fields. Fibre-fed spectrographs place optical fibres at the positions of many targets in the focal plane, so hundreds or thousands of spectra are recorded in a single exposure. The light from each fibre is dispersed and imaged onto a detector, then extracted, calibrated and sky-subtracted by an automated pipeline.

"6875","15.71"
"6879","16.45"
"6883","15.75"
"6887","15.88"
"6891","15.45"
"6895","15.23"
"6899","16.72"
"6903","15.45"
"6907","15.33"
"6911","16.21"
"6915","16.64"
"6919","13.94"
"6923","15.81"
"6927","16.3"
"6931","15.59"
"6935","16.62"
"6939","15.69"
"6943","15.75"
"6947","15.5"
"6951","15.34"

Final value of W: 15.9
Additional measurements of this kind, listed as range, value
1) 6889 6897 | 15.3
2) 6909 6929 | 15.8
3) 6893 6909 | 15.7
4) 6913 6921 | 15.3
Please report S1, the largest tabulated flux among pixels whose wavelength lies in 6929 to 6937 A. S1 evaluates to 16.62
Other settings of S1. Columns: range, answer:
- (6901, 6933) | 16.64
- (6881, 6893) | 15.88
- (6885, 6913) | 16.72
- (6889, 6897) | 15.45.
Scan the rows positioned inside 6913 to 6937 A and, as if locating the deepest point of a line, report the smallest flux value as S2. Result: 13.94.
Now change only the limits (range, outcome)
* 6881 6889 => 15.75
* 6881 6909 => 15.23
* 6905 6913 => 15.33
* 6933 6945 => 15.69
